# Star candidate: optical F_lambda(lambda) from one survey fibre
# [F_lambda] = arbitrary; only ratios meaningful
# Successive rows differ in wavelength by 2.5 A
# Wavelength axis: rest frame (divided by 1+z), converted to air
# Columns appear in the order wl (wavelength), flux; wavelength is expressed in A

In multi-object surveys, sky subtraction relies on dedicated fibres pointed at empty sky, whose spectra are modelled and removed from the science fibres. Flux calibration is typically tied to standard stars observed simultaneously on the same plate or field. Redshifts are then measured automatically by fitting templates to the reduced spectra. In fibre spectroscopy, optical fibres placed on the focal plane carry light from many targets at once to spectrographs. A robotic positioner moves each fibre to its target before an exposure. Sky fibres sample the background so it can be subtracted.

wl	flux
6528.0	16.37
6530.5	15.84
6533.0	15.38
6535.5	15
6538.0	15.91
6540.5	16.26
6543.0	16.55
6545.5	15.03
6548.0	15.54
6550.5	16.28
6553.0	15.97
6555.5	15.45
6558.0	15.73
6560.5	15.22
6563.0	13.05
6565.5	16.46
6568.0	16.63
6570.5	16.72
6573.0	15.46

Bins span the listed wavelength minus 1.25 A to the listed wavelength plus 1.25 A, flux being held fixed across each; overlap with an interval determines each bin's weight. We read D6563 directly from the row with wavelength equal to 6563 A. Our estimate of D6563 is 13.05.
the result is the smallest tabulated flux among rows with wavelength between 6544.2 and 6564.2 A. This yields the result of 13.05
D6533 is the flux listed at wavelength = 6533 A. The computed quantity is 15.38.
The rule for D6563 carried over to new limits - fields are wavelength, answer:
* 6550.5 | 16.28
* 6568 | 16.63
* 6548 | 15.54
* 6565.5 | 16.46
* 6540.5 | 16.26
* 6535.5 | 15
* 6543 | 16.55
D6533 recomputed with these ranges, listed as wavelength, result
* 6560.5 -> 15.22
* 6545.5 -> 15.03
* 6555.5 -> 15.45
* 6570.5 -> 16.72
